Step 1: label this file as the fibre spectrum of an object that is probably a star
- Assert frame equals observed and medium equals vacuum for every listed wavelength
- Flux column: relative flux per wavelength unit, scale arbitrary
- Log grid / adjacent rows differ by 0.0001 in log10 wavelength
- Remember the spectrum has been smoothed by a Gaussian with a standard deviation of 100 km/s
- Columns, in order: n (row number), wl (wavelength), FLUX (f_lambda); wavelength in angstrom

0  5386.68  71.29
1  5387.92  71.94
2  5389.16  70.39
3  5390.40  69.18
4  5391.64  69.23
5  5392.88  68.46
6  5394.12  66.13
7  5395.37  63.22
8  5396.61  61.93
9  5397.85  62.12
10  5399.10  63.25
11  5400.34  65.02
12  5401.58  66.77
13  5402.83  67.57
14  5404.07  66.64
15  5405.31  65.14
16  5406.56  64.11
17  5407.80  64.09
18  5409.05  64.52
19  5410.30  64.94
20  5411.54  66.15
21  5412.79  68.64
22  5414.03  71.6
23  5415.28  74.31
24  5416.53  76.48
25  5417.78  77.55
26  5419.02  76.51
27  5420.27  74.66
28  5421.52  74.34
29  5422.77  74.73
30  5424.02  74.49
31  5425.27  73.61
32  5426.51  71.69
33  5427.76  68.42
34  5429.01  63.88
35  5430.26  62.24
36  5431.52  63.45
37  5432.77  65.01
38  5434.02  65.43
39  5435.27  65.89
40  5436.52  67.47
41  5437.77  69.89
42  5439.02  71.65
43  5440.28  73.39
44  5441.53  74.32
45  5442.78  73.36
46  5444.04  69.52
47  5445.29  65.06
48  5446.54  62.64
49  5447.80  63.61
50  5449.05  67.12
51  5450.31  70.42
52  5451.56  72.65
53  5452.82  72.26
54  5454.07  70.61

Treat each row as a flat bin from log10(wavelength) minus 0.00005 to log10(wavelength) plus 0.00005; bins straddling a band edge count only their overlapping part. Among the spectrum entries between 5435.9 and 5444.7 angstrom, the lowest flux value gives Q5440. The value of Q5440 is 67.47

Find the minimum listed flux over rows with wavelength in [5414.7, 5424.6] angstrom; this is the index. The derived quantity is 74.31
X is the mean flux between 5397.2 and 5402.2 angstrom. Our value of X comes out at 64.3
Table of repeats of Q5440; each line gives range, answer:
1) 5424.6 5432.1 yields 62.24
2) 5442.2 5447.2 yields 62.64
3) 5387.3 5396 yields 63.22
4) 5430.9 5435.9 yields 63.45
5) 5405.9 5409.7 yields 64.09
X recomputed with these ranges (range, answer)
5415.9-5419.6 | 76.9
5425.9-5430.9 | 66.4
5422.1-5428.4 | 72.6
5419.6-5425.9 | 74.4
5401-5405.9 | 66.6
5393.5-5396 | 64.5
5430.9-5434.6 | 64.7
